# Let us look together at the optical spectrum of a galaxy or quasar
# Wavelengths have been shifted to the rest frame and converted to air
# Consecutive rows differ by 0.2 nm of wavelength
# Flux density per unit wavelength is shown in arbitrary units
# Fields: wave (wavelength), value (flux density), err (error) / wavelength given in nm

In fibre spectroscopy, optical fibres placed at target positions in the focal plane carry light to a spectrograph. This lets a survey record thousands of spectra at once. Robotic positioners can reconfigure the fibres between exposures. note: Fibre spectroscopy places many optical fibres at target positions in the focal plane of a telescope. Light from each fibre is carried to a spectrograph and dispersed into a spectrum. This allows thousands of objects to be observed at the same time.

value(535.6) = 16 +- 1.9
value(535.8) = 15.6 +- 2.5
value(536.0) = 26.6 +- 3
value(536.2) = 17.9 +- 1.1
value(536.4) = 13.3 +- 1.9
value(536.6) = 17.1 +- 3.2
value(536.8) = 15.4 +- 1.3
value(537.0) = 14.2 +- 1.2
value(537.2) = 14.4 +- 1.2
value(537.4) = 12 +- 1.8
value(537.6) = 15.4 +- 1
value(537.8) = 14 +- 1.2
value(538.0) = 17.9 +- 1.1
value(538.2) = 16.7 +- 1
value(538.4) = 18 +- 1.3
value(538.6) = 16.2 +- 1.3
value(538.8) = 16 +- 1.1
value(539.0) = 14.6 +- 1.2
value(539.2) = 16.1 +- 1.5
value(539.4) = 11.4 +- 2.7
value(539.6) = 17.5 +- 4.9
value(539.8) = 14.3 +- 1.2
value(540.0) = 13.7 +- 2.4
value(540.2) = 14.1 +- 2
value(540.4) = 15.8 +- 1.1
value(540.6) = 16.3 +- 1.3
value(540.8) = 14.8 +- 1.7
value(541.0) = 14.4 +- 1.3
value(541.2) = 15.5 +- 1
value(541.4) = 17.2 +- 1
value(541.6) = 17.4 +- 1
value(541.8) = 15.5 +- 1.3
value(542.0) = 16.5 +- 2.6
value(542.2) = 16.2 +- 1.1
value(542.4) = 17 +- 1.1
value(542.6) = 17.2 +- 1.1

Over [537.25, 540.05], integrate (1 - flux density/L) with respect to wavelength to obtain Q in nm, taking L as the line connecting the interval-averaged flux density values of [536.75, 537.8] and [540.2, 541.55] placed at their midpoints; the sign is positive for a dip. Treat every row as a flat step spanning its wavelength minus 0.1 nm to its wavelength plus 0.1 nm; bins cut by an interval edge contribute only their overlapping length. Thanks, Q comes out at -0.10 nm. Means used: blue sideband 14.2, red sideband 15.6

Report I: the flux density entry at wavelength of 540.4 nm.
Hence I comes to 15.8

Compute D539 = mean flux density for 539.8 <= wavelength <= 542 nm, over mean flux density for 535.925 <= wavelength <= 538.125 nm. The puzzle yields 0.96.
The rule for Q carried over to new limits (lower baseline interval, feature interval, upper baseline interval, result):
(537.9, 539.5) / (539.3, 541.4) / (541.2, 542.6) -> 0.174 nm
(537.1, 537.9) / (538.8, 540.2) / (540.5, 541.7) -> 0.035 nm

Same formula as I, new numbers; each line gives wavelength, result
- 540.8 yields 14.8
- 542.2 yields 16.2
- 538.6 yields 16.2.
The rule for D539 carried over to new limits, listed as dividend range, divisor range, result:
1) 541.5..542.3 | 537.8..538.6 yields 0.97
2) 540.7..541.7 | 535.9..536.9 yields 0.88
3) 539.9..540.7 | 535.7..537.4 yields 0.91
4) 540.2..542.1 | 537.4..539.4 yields 1.01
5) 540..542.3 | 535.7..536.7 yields 0.87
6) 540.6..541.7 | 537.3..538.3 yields 1.05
